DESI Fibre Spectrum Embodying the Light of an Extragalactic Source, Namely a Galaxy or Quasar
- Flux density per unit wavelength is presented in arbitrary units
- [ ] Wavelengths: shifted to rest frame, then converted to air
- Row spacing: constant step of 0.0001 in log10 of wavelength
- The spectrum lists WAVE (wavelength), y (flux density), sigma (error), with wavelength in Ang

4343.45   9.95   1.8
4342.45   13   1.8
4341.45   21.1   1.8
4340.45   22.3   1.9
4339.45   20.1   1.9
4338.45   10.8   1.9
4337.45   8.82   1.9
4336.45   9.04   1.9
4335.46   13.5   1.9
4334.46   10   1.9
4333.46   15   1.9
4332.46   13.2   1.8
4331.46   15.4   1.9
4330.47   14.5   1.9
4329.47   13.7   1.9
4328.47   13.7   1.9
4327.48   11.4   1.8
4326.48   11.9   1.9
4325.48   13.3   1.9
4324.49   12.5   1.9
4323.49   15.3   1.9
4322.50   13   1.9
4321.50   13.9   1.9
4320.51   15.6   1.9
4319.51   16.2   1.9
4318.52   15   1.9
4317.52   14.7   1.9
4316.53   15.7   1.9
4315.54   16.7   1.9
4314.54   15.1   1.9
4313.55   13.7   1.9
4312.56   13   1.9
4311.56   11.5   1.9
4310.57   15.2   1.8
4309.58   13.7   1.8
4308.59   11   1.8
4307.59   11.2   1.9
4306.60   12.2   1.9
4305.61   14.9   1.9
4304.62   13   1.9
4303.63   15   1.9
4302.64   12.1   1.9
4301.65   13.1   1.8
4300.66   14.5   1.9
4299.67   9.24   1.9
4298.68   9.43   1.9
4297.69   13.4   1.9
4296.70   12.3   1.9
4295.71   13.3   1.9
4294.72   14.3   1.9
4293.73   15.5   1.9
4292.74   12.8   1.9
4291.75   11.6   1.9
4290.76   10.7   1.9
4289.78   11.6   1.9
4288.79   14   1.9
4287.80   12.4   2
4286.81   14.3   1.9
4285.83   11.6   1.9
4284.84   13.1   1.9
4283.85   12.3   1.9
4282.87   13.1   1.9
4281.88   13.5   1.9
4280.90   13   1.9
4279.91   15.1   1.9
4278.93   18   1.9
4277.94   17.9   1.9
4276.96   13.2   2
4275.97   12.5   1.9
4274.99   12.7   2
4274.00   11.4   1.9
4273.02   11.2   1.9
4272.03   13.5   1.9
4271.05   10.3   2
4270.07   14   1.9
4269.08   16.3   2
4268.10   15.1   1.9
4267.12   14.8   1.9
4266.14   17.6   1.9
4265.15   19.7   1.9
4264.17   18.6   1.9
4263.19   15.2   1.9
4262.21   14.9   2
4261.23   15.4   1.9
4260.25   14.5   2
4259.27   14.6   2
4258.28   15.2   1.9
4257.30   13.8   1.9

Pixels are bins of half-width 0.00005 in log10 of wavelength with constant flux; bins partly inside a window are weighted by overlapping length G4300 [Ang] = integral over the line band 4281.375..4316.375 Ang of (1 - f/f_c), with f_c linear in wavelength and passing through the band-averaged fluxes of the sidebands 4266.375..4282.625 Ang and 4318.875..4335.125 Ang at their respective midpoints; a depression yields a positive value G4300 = 2.05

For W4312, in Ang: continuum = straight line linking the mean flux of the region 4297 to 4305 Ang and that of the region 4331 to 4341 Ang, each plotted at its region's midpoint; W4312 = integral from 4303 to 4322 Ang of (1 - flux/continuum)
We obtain -1.7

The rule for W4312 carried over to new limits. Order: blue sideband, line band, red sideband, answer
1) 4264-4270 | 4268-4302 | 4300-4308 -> 4.20 Ang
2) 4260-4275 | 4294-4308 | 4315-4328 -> 1.63 Ang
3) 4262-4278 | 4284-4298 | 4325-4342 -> 1.42 Ang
